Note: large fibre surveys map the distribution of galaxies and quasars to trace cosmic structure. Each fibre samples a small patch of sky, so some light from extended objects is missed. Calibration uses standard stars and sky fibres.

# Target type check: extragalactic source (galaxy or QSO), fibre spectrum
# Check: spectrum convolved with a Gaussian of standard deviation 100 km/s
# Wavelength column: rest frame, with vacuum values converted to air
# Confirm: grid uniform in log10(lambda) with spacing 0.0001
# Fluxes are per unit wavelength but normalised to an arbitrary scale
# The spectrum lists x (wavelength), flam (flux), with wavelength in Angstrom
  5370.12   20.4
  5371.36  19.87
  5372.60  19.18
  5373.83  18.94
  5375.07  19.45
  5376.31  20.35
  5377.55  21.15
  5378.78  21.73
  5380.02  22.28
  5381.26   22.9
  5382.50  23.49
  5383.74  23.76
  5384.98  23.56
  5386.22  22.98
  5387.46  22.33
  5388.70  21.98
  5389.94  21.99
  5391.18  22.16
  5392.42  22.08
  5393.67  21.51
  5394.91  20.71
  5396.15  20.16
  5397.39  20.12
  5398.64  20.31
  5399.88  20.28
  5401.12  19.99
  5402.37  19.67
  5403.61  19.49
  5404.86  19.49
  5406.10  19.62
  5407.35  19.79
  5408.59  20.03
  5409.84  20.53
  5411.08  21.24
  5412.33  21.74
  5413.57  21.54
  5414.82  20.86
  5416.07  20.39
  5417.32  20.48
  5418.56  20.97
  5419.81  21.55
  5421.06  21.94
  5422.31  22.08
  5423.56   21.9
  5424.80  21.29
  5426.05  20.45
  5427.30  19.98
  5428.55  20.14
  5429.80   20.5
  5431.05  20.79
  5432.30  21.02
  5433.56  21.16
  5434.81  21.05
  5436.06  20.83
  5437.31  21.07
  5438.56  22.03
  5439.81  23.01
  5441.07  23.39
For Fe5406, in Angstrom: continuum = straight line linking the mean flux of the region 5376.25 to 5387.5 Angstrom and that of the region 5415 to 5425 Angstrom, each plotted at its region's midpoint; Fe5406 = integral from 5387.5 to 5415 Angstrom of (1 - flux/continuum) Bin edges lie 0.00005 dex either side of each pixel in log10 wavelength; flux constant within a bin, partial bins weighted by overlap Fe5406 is 1.5 Angstrom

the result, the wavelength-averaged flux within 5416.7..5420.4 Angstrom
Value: 21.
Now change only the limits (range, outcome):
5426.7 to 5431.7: 20.4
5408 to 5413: 20.9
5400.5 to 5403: 19.8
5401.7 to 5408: 19.6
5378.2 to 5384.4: 22.8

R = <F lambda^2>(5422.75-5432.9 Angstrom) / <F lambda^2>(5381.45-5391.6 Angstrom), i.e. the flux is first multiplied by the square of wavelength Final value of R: 0.9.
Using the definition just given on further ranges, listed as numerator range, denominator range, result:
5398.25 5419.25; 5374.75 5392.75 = 0.93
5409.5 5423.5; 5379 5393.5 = 0.95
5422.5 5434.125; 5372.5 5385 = 0.99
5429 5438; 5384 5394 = 0.95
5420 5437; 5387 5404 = 1.02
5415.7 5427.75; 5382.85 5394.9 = 0.96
